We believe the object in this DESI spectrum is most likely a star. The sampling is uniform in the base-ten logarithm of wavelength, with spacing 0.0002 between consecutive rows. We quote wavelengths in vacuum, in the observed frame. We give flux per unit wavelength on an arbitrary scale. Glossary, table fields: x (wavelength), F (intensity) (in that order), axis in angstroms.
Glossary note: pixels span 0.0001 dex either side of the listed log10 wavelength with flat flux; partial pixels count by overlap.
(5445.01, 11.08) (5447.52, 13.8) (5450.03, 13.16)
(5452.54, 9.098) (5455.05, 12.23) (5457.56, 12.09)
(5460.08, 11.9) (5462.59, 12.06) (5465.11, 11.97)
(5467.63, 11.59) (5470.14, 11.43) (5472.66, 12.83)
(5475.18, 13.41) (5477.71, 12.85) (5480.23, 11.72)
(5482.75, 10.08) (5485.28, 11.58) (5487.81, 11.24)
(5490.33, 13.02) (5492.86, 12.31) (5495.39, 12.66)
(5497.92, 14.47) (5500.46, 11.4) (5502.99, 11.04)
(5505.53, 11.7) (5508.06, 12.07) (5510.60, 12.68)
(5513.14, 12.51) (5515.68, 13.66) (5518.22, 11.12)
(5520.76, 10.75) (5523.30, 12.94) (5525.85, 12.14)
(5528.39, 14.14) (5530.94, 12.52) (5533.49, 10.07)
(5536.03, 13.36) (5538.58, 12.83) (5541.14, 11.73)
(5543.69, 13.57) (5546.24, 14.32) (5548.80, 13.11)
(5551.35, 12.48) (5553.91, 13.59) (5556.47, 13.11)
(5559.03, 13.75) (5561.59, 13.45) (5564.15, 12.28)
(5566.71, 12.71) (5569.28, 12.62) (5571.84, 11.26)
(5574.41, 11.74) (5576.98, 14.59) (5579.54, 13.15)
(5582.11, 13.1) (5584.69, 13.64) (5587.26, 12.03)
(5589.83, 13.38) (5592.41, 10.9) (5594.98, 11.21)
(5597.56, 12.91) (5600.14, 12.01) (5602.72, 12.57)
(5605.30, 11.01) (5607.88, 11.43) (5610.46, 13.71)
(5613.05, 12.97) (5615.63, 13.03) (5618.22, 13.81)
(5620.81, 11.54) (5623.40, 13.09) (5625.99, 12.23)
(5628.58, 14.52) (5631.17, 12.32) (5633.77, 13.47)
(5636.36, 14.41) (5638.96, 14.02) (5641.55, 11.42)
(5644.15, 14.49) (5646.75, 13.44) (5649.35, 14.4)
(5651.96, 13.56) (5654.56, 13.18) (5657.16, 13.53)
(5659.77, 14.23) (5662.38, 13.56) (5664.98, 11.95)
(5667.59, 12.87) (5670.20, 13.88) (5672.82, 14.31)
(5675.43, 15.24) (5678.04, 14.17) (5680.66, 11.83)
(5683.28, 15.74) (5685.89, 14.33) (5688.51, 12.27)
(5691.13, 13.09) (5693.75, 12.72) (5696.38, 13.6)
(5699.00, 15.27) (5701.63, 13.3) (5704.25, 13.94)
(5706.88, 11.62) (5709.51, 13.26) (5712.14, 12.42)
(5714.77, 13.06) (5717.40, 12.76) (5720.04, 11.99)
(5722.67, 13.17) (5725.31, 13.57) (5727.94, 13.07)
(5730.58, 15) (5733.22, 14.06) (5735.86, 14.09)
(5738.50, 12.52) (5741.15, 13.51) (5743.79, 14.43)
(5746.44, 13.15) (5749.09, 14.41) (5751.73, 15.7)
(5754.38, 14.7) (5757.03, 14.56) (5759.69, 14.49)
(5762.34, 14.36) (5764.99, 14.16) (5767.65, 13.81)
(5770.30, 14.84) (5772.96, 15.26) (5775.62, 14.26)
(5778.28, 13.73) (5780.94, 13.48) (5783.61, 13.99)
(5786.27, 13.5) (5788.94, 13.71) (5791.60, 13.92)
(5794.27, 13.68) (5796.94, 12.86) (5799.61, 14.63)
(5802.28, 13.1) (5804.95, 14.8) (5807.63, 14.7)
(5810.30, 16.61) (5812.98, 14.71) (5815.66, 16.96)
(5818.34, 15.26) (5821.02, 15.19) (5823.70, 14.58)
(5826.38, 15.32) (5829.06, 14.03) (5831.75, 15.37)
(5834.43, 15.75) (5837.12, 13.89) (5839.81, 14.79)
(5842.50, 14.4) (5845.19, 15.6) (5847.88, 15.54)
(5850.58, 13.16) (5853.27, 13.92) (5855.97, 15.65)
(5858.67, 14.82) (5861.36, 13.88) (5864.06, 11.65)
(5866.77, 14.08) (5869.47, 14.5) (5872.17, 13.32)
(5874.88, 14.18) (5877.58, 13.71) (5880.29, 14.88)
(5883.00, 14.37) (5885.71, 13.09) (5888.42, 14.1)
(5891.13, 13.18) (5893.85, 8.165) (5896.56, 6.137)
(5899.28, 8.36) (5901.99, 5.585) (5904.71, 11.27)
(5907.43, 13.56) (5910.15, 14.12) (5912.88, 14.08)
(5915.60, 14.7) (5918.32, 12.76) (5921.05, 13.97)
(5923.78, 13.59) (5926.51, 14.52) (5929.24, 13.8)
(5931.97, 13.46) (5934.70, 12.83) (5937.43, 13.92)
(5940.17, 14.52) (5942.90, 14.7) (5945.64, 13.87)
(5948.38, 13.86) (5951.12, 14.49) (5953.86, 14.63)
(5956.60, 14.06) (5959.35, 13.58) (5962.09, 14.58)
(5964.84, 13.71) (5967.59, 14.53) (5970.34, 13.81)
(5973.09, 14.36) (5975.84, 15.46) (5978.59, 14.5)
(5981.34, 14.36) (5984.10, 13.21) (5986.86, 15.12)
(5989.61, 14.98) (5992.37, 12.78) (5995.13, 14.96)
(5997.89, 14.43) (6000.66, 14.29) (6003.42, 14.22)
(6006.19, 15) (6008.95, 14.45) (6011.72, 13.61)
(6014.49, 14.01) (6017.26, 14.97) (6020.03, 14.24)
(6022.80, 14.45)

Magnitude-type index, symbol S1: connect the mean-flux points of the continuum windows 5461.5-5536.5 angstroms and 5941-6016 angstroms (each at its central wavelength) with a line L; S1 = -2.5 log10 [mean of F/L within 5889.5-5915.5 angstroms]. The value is 0.284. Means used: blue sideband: 12.2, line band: 10.7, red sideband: 14.3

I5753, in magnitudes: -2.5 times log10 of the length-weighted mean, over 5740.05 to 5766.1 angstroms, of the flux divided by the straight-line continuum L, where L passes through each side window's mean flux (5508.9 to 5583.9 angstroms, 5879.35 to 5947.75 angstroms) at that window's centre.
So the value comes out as -0.132 mag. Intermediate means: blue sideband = 12.7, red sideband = 12.7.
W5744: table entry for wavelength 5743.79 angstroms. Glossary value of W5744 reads 14.43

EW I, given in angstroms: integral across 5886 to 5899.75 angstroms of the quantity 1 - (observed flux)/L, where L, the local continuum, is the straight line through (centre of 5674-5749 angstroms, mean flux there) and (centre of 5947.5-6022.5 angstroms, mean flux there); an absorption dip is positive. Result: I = 3.6 angstroms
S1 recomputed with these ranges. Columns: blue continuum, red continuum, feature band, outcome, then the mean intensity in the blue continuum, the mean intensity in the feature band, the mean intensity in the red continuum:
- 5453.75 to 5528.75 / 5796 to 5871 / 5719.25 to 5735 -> 0.025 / 12.2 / 13.6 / 14.6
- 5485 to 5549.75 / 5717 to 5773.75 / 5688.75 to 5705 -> 0.009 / 12.4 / 13.6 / 14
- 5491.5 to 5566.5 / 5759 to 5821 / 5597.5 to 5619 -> 0.051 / 12.6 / 12.6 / 14.4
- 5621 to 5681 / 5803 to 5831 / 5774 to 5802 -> 0.084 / 13.5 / 13.8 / 15.2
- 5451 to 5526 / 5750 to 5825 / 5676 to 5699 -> 0.002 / 12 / 13.6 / 14.5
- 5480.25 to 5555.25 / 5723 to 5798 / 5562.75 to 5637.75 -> 0.022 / 12.4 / 12.7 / 14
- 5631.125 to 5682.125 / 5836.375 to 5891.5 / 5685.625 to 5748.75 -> 0.031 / 13.5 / 13.3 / 14.1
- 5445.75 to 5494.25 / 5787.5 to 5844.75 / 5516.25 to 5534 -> 0.030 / 12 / 12.1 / 14.7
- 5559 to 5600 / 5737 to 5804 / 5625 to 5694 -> -0.027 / 12.6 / 13.5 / 14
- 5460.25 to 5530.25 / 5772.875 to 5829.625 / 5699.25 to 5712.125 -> 0.048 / 12.2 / 13.2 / 14.5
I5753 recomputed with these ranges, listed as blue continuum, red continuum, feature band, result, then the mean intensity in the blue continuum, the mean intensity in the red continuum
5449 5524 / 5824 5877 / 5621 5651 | -0.03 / 12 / 14.4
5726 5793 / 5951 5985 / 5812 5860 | -0.06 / 14.1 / 14.3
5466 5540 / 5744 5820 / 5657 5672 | 0.01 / 12.2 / 14.4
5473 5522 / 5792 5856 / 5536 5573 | -0.03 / 12.1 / 14.7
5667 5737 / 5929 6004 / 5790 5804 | 0.01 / 13.5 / 14.2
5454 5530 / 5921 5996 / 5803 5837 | -0.12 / 12.2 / 14.1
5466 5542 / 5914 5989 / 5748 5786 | -0.08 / 12.2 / 14.1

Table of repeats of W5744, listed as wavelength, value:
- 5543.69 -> 13.57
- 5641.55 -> 11.42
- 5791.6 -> 13.92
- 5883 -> 14.37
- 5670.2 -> 13.88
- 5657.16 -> 13.53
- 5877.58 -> 13.71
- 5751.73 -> 15.7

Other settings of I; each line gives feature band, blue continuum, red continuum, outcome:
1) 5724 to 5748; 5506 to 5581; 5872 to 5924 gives -2.38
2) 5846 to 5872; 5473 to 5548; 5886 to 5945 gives -3.48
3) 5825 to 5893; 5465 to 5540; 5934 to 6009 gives -2.32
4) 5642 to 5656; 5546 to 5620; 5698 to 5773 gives -0.52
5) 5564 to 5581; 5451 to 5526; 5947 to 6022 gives -0.33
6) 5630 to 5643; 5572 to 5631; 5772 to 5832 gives -0.20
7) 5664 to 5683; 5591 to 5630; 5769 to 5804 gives -0.91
